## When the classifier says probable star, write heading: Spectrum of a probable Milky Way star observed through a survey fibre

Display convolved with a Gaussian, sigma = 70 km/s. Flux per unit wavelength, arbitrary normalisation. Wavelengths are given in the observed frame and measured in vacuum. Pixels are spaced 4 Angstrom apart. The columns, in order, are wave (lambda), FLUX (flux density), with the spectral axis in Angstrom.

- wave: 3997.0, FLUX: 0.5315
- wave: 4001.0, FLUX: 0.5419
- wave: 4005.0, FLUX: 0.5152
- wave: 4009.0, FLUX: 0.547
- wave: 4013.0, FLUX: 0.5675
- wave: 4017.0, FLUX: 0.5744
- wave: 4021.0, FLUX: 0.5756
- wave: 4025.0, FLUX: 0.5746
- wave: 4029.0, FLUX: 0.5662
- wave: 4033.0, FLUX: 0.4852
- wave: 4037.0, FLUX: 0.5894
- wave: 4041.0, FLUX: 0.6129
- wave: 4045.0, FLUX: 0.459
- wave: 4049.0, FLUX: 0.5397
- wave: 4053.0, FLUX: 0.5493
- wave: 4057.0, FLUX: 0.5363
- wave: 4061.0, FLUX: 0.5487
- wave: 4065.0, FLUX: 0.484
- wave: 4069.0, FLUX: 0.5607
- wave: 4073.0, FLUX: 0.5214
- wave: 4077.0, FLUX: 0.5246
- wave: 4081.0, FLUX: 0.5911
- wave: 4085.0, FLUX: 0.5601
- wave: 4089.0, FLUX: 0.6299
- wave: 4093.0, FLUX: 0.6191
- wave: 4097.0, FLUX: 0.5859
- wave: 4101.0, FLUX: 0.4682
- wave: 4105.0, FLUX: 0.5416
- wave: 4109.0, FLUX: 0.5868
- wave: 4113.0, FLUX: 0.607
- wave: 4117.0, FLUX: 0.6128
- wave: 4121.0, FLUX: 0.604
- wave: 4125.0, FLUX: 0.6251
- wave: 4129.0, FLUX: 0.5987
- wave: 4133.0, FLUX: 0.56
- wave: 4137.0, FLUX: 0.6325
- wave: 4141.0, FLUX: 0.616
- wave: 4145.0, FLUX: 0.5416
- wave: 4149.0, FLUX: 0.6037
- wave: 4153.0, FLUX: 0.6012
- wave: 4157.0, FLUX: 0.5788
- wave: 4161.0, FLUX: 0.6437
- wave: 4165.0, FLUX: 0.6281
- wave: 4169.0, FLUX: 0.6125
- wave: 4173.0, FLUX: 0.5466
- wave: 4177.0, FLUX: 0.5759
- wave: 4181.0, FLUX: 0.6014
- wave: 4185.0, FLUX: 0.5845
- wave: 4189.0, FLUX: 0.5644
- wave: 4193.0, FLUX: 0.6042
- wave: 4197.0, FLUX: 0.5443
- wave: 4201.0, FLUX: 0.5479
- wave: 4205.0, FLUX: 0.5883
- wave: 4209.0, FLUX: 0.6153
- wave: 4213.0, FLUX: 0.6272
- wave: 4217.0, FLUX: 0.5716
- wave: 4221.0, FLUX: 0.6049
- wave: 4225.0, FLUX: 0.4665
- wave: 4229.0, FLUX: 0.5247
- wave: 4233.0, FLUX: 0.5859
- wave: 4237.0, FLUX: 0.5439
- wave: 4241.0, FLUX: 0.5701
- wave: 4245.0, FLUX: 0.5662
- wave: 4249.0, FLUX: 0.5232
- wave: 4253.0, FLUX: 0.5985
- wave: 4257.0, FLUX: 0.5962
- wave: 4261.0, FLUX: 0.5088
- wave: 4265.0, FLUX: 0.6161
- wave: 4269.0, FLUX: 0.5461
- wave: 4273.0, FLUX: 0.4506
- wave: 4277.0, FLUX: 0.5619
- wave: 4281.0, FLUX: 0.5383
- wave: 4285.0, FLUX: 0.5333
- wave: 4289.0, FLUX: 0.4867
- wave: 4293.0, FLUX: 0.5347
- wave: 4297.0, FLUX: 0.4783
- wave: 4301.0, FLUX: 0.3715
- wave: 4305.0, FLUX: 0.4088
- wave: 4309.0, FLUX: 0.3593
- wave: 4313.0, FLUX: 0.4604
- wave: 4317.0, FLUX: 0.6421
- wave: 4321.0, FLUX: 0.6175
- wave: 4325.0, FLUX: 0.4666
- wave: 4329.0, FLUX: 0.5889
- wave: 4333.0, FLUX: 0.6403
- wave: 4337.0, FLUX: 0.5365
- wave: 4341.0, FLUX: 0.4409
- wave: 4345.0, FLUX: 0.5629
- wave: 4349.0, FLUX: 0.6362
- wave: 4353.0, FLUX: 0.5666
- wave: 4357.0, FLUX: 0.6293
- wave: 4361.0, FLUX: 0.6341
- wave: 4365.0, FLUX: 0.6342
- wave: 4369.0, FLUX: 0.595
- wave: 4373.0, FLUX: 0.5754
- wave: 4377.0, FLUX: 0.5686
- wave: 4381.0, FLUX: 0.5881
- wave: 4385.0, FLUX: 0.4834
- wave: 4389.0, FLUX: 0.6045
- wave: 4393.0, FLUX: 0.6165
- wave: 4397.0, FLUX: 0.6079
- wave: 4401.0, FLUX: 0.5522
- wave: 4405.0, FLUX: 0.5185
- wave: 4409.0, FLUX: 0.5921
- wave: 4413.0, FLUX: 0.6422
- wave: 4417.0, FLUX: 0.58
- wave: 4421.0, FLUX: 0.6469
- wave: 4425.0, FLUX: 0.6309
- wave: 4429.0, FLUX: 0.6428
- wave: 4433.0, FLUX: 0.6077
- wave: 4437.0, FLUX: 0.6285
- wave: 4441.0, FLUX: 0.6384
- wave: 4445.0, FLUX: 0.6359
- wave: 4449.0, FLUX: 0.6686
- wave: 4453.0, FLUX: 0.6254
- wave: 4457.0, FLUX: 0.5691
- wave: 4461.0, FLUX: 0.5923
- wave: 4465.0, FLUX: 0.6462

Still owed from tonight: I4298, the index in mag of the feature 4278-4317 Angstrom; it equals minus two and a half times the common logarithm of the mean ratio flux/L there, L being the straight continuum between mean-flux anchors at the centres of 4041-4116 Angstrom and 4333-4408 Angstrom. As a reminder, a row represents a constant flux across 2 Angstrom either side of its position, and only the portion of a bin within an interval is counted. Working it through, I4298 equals 0.20 mag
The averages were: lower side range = 0.553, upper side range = 0.577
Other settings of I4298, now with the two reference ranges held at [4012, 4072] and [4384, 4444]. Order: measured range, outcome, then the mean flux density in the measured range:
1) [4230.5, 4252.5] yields 0.03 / 0.56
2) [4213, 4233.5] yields 0.04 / 0.556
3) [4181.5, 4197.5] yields -0.02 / 0.58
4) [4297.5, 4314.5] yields 0.40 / 0.405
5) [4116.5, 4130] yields -0.10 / 0.611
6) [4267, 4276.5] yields 0.15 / 0.508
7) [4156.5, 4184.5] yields -0.06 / 0.598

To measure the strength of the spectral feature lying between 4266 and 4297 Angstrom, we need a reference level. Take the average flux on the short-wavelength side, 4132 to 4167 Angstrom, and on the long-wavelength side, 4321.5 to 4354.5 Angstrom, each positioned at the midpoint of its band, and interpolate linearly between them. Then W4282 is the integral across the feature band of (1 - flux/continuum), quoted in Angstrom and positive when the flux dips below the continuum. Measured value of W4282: 2.7 Angstrom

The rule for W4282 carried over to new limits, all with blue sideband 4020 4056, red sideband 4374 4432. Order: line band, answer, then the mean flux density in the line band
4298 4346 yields 6.2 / 0.506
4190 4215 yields -0.8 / 0.587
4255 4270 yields 0.2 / 0.568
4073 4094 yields -0.9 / 0.577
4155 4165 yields -0.9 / 0.615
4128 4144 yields -1.1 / 0.598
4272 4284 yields 1.1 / 0.524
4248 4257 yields 0.0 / 0.573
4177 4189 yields -0.4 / 0.585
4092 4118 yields -0.7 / 0.571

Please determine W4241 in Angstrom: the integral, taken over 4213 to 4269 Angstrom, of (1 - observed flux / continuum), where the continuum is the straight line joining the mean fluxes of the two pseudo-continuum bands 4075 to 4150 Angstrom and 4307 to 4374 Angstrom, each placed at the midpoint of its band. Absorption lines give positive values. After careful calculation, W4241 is 1.1 Angstrom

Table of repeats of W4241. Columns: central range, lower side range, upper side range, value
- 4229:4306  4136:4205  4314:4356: 6.47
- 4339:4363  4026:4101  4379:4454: 0.70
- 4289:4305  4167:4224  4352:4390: 3.49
